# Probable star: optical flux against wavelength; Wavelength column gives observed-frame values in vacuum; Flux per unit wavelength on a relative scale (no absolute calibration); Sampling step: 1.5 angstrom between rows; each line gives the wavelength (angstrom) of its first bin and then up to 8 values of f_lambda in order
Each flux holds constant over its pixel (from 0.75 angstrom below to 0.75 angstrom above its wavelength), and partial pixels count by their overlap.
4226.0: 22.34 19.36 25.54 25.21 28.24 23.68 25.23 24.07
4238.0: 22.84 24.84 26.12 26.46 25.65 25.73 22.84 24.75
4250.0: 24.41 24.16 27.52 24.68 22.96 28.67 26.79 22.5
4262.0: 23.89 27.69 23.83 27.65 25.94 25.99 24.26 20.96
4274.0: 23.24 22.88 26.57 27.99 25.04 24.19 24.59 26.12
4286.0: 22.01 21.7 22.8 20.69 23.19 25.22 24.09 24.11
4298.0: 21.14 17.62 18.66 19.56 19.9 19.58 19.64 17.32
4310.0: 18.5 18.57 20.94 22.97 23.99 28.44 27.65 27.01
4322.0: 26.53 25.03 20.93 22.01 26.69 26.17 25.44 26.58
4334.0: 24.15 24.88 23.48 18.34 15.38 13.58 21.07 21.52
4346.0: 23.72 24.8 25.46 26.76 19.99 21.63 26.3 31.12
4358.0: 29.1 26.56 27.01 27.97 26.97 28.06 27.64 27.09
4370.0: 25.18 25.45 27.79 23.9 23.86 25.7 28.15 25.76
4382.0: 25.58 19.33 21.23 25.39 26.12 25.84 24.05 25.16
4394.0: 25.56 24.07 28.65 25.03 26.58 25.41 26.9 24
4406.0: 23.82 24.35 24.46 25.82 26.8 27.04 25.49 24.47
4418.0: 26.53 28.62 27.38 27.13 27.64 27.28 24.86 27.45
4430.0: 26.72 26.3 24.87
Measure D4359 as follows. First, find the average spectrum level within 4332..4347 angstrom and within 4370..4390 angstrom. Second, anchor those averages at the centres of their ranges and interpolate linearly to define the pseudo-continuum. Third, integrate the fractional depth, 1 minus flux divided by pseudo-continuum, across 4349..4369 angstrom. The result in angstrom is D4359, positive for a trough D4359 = -3.1 angstrom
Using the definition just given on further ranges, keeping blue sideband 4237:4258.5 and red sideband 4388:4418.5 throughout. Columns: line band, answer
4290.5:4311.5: 3.9 angstrom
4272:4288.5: 0.7 angstrom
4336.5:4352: 2.5 angstrom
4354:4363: -0.9 angstrom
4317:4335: -0.1 angstrom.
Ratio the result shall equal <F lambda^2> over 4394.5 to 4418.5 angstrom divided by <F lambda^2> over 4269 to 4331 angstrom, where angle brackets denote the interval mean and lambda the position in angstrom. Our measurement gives 1.17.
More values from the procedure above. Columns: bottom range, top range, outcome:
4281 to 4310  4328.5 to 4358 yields 1.11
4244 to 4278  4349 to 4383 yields 1.10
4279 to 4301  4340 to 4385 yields 1.12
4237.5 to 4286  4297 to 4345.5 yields 0.90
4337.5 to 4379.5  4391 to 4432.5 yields 1.08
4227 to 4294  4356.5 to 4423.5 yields 1.12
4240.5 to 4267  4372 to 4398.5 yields 1.05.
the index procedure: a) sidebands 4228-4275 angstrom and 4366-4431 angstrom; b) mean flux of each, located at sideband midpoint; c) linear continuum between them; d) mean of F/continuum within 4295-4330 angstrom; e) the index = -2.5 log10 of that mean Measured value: 0.14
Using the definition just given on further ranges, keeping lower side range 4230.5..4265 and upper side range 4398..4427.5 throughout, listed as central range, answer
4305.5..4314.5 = 0.297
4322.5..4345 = 0.144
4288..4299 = 0.112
